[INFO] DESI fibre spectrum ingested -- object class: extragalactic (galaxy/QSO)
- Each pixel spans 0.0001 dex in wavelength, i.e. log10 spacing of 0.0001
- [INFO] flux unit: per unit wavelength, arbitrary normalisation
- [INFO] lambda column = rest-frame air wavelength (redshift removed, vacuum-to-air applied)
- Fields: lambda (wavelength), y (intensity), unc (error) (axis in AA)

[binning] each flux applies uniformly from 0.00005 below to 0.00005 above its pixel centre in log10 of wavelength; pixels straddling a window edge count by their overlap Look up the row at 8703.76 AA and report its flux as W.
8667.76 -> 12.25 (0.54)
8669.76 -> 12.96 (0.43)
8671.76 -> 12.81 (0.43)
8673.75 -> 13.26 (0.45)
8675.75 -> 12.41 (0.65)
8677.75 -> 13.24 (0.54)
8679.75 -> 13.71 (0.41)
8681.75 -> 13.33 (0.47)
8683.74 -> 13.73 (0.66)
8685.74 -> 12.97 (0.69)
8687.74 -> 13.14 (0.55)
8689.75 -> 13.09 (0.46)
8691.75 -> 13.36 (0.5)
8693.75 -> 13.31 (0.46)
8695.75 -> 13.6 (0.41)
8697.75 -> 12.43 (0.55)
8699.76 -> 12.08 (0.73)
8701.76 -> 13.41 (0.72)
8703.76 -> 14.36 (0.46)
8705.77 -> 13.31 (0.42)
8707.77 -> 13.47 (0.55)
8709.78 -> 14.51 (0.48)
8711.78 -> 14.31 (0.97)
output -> 14.36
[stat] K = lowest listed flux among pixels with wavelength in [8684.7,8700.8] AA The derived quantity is 12.08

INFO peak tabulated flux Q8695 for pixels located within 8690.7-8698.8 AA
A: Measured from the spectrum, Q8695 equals 13.6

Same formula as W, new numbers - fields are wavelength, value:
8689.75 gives 13.09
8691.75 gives 13.36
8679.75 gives 13.71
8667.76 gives 12.25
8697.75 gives 12.43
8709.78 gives 14.51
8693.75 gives 13.31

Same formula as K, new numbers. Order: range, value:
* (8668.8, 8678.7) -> 12.41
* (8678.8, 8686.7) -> 12.97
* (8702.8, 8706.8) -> 13.31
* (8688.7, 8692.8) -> 13.09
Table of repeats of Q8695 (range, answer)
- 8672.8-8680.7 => 13.71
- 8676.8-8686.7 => 13.73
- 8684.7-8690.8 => 13.14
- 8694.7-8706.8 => 14.36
